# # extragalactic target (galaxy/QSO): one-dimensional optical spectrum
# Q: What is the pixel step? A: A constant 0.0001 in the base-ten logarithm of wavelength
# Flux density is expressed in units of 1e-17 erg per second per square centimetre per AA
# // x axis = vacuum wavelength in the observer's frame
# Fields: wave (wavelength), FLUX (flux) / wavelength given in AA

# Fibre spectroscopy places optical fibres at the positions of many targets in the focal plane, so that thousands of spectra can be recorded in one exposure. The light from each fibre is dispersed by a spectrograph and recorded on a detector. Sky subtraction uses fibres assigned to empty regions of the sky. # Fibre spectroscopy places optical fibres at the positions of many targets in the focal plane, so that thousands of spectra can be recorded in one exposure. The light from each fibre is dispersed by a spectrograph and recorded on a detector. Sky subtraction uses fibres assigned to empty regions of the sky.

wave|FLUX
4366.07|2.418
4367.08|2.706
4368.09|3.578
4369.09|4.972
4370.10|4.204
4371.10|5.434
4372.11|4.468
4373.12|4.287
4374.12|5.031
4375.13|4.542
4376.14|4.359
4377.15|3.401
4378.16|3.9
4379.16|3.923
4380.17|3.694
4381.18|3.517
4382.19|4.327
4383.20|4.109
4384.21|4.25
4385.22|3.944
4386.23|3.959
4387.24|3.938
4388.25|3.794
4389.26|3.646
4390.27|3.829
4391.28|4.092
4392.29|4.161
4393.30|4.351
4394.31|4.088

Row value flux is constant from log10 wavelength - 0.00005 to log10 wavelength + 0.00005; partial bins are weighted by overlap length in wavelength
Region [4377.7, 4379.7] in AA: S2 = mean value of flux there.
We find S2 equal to 3.92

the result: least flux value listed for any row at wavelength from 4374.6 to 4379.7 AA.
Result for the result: 3.401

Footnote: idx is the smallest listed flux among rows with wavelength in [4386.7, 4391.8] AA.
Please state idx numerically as 3.646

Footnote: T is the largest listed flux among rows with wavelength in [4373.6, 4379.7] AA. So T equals 5.031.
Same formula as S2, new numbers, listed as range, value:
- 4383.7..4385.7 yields 4.1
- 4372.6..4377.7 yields 4.32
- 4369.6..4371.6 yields 4.83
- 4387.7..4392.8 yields 3.91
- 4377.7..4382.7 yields 3.87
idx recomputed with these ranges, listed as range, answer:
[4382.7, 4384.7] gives 4.109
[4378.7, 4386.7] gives 3.517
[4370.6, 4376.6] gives 4.287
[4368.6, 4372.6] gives 4.204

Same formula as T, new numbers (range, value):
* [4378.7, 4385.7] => 4.327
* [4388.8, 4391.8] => 4.092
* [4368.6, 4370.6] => 4.972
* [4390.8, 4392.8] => 4.161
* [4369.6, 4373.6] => 5.434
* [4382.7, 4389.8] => 4.25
